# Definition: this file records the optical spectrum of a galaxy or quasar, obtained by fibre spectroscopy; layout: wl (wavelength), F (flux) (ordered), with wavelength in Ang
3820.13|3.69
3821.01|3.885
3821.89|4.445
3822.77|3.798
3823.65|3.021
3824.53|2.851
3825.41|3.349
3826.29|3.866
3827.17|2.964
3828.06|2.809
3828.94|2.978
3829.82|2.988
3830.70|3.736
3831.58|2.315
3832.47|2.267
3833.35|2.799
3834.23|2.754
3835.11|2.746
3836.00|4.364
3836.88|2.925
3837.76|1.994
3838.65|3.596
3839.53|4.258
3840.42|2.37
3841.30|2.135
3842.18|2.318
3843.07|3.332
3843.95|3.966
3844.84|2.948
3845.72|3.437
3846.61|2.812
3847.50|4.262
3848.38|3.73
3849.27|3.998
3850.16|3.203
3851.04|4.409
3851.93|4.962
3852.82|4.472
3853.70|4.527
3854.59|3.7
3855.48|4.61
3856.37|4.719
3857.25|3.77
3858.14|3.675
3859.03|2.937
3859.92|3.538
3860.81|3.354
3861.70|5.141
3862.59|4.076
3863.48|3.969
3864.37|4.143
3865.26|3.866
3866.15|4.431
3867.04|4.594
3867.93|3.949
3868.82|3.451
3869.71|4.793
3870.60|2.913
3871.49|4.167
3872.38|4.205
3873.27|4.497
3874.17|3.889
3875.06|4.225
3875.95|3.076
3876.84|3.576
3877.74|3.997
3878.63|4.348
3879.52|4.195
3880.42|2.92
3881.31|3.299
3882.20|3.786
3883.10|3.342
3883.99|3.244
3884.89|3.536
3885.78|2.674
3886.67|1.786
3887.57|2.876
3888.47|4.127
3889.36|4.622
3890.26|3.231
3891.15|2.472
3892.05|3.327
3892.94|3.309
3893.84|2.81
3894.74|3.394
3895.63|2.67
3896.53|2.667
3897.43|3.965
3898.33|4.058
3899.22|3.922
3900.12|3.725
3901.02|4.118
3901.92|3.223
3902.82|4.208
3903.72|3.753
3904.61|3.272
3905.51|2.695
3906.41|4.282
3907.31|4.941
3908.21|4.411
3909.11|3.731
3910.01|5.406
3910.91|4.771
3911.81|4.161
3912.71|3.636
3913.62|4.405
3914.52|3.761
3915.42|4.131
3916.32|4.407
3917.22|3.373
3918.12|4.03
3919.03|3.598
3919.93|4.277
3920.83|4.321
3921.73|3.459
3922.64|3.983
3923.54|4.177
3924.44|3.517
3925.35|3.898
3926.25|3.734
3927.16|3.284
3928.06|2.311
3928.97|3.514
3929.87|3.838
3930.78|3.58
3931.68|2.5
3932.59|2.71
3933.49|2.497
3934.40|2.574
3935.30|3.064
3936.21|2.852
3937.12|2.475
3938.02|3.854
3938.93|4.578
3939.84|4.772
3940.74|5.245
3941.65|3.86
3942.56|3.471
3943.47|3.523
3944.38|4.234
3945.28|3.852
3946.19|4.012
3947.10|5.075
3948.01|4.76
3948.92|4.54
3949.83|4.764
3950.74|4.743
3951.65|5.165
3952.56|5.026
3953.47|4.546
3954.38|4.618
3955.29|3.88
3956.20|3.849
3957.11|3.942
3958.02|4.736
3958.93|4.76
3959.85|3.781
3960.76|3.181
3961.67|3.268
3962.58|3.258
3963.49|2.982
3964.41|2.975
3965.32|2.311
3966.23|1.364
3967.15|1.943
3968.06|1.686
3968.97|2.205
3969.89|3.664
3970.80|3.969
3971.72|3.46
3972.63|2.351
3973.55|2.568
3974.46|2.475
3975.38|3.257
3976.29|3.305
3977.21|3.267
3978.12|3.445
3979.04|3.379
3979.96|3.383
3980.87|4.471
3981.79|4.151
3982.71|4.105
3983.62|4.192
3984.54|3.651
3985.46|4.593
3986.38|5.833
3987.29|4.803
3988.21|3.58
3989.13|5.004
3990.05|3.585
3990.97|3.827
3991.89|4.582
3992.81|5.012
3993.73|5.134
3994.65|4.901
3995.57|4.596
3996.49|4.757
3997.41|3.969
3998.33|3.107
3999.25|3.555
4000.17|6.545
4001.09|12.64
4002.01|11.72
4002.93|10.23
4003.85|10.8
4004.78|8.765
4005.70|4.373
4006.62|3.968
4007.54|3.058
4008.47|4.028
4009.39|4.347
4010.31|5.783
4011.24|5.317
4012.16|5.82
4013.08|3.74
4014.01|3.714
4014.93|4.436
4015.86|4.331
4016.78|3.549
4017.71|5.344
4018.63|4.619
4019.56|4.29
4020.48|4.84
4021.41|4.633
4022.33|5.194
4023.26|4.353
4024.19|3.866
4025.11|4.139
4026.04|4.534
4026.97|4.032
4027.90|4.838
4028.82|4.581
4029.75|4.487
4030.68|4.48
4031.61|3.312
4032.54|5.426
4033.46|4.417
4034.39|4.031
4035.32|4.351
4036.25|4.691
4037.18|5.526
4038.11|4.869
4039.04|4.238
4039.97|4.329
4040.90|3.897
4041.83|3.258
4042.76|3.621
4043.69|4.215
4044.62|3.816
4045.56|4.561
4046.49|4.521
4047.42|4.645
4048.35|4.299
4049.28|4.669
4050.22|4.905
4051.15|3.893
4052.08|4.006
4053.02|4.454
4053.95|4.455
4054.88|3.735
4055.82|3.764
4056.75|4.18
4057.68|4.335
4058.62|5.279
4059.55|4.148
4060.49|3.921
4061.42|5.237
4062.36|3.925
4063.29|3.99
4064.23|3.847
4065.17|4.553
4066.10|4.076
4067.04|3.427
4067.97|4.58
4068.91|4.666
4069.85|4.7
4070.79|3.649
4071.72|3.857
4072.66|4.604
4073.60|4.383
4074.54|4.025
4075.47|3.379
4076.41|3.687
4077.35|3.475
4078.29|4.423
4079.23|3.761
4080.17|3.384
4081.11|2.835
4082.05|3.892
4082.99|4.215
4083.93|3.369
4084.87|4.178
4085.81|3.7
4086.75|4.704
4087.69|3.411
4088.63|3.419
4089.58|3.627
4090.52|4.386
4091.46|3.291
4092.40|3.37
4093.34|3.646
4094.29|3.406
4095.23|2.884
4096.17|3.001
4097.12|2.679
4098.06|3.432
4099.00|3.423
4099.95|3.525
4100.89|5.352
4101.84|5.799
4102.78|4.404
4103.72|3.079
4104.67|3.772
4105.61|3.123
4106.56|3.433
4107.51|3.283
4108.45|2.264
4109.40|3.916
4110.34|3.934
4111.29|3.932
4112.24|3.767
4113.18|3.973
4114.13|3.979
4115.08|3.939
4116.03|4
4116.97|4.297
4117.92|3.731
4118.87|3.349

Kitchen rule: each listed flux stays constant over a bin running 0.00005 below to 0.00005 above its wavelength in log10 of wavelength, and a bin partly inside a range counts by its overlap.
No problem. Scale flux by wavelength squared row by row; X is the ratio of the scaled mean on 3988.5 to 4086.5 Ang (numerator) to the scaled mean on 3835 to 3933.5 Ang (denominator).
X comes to 1.3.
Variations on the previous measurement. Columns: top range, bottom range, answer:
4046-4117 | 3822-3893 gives 1.24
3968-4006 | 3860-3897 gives 1.39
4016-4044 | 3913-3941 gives 1.28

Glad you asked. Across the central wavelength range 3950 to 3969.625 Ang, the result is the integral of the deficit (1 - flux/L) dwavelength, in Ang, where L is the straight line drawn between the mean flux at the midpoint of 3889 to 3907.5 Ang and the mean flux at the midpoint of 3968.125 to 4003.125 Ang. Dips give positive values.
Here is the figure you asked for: 3.0 Ang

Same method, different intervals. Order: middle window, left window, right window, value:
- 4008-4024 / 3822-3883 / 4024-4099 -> -2.53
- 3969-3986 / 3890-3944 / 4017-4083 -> 1.82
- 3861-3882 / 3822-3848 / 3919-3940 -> -4.72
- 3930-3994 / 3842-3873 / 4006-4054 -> 7.11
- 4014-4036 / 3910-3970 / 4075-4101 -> -4.58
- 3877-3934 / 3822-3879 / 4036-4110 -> 1.26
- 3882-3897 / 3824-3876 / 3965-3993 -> 1.75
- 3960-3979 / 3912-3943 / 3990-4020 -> 7.17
